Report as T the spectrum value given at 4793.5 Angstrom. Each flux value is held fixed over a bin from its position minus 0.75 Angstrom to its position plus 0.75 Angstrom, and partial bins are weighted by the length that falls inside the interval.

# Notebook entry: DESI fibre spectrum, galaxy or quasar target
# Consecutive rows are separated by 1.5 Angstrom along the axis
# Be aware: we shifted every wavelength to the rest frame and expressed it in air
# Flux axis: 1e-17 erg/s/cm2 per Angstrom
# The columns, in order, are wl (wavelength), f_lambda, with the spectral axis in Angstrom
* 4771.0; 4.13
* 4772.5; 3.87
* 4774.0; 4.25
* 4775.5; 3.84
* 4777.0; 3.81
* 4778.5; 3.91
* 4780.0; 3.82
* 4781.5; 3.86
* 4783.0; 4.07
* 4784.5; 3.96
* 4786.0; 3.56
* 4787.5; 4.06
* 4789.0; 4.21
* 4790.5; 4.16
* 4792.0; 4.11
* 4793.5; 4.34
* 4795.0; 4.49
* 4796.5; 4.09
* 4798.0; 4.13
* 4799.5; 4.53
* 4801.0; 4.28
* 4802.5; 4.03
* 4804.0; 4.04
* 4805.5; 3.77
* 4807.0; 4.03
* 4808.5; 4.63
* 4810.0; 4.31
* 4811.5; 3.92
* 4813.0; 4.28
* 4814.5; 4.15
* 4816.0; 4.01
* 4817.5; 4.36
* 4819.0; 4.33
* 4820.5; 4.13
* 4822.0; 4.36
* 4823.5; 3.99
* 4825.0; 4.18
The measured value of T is 4.34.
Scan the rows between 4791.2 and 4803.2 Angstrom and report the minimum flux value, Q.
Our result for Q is 4.03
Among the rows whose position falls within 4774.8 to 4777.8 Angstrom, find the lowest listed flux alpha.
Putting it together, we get 3.81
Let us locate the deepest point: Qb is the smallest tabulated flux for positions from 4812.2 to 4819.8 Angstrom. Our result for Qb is 4.01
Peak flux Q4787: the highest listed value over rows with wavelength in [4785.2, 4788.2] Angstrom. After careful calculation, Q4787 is 4.06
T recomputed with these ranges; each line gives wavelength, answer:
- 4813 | 4.28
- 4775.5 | 3.84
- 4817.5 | 4.36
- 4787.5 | 4.06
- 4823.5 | 3.99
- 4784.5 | 3.96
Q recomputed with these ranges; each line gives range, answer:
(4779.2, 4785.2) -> 3.82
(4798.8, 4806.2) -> 3.77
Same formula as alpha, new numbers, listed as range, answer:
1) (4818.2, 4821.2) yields 4.13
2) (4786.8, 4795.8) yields 4.06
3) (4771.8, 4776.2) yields 3.84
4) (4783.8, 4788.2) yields 3.56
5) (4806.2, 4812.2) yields 3.92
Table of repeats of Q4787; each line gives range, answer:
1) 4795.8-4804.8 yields 4.53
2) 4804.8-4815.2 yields 4.63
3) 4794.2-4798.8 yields 4.49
